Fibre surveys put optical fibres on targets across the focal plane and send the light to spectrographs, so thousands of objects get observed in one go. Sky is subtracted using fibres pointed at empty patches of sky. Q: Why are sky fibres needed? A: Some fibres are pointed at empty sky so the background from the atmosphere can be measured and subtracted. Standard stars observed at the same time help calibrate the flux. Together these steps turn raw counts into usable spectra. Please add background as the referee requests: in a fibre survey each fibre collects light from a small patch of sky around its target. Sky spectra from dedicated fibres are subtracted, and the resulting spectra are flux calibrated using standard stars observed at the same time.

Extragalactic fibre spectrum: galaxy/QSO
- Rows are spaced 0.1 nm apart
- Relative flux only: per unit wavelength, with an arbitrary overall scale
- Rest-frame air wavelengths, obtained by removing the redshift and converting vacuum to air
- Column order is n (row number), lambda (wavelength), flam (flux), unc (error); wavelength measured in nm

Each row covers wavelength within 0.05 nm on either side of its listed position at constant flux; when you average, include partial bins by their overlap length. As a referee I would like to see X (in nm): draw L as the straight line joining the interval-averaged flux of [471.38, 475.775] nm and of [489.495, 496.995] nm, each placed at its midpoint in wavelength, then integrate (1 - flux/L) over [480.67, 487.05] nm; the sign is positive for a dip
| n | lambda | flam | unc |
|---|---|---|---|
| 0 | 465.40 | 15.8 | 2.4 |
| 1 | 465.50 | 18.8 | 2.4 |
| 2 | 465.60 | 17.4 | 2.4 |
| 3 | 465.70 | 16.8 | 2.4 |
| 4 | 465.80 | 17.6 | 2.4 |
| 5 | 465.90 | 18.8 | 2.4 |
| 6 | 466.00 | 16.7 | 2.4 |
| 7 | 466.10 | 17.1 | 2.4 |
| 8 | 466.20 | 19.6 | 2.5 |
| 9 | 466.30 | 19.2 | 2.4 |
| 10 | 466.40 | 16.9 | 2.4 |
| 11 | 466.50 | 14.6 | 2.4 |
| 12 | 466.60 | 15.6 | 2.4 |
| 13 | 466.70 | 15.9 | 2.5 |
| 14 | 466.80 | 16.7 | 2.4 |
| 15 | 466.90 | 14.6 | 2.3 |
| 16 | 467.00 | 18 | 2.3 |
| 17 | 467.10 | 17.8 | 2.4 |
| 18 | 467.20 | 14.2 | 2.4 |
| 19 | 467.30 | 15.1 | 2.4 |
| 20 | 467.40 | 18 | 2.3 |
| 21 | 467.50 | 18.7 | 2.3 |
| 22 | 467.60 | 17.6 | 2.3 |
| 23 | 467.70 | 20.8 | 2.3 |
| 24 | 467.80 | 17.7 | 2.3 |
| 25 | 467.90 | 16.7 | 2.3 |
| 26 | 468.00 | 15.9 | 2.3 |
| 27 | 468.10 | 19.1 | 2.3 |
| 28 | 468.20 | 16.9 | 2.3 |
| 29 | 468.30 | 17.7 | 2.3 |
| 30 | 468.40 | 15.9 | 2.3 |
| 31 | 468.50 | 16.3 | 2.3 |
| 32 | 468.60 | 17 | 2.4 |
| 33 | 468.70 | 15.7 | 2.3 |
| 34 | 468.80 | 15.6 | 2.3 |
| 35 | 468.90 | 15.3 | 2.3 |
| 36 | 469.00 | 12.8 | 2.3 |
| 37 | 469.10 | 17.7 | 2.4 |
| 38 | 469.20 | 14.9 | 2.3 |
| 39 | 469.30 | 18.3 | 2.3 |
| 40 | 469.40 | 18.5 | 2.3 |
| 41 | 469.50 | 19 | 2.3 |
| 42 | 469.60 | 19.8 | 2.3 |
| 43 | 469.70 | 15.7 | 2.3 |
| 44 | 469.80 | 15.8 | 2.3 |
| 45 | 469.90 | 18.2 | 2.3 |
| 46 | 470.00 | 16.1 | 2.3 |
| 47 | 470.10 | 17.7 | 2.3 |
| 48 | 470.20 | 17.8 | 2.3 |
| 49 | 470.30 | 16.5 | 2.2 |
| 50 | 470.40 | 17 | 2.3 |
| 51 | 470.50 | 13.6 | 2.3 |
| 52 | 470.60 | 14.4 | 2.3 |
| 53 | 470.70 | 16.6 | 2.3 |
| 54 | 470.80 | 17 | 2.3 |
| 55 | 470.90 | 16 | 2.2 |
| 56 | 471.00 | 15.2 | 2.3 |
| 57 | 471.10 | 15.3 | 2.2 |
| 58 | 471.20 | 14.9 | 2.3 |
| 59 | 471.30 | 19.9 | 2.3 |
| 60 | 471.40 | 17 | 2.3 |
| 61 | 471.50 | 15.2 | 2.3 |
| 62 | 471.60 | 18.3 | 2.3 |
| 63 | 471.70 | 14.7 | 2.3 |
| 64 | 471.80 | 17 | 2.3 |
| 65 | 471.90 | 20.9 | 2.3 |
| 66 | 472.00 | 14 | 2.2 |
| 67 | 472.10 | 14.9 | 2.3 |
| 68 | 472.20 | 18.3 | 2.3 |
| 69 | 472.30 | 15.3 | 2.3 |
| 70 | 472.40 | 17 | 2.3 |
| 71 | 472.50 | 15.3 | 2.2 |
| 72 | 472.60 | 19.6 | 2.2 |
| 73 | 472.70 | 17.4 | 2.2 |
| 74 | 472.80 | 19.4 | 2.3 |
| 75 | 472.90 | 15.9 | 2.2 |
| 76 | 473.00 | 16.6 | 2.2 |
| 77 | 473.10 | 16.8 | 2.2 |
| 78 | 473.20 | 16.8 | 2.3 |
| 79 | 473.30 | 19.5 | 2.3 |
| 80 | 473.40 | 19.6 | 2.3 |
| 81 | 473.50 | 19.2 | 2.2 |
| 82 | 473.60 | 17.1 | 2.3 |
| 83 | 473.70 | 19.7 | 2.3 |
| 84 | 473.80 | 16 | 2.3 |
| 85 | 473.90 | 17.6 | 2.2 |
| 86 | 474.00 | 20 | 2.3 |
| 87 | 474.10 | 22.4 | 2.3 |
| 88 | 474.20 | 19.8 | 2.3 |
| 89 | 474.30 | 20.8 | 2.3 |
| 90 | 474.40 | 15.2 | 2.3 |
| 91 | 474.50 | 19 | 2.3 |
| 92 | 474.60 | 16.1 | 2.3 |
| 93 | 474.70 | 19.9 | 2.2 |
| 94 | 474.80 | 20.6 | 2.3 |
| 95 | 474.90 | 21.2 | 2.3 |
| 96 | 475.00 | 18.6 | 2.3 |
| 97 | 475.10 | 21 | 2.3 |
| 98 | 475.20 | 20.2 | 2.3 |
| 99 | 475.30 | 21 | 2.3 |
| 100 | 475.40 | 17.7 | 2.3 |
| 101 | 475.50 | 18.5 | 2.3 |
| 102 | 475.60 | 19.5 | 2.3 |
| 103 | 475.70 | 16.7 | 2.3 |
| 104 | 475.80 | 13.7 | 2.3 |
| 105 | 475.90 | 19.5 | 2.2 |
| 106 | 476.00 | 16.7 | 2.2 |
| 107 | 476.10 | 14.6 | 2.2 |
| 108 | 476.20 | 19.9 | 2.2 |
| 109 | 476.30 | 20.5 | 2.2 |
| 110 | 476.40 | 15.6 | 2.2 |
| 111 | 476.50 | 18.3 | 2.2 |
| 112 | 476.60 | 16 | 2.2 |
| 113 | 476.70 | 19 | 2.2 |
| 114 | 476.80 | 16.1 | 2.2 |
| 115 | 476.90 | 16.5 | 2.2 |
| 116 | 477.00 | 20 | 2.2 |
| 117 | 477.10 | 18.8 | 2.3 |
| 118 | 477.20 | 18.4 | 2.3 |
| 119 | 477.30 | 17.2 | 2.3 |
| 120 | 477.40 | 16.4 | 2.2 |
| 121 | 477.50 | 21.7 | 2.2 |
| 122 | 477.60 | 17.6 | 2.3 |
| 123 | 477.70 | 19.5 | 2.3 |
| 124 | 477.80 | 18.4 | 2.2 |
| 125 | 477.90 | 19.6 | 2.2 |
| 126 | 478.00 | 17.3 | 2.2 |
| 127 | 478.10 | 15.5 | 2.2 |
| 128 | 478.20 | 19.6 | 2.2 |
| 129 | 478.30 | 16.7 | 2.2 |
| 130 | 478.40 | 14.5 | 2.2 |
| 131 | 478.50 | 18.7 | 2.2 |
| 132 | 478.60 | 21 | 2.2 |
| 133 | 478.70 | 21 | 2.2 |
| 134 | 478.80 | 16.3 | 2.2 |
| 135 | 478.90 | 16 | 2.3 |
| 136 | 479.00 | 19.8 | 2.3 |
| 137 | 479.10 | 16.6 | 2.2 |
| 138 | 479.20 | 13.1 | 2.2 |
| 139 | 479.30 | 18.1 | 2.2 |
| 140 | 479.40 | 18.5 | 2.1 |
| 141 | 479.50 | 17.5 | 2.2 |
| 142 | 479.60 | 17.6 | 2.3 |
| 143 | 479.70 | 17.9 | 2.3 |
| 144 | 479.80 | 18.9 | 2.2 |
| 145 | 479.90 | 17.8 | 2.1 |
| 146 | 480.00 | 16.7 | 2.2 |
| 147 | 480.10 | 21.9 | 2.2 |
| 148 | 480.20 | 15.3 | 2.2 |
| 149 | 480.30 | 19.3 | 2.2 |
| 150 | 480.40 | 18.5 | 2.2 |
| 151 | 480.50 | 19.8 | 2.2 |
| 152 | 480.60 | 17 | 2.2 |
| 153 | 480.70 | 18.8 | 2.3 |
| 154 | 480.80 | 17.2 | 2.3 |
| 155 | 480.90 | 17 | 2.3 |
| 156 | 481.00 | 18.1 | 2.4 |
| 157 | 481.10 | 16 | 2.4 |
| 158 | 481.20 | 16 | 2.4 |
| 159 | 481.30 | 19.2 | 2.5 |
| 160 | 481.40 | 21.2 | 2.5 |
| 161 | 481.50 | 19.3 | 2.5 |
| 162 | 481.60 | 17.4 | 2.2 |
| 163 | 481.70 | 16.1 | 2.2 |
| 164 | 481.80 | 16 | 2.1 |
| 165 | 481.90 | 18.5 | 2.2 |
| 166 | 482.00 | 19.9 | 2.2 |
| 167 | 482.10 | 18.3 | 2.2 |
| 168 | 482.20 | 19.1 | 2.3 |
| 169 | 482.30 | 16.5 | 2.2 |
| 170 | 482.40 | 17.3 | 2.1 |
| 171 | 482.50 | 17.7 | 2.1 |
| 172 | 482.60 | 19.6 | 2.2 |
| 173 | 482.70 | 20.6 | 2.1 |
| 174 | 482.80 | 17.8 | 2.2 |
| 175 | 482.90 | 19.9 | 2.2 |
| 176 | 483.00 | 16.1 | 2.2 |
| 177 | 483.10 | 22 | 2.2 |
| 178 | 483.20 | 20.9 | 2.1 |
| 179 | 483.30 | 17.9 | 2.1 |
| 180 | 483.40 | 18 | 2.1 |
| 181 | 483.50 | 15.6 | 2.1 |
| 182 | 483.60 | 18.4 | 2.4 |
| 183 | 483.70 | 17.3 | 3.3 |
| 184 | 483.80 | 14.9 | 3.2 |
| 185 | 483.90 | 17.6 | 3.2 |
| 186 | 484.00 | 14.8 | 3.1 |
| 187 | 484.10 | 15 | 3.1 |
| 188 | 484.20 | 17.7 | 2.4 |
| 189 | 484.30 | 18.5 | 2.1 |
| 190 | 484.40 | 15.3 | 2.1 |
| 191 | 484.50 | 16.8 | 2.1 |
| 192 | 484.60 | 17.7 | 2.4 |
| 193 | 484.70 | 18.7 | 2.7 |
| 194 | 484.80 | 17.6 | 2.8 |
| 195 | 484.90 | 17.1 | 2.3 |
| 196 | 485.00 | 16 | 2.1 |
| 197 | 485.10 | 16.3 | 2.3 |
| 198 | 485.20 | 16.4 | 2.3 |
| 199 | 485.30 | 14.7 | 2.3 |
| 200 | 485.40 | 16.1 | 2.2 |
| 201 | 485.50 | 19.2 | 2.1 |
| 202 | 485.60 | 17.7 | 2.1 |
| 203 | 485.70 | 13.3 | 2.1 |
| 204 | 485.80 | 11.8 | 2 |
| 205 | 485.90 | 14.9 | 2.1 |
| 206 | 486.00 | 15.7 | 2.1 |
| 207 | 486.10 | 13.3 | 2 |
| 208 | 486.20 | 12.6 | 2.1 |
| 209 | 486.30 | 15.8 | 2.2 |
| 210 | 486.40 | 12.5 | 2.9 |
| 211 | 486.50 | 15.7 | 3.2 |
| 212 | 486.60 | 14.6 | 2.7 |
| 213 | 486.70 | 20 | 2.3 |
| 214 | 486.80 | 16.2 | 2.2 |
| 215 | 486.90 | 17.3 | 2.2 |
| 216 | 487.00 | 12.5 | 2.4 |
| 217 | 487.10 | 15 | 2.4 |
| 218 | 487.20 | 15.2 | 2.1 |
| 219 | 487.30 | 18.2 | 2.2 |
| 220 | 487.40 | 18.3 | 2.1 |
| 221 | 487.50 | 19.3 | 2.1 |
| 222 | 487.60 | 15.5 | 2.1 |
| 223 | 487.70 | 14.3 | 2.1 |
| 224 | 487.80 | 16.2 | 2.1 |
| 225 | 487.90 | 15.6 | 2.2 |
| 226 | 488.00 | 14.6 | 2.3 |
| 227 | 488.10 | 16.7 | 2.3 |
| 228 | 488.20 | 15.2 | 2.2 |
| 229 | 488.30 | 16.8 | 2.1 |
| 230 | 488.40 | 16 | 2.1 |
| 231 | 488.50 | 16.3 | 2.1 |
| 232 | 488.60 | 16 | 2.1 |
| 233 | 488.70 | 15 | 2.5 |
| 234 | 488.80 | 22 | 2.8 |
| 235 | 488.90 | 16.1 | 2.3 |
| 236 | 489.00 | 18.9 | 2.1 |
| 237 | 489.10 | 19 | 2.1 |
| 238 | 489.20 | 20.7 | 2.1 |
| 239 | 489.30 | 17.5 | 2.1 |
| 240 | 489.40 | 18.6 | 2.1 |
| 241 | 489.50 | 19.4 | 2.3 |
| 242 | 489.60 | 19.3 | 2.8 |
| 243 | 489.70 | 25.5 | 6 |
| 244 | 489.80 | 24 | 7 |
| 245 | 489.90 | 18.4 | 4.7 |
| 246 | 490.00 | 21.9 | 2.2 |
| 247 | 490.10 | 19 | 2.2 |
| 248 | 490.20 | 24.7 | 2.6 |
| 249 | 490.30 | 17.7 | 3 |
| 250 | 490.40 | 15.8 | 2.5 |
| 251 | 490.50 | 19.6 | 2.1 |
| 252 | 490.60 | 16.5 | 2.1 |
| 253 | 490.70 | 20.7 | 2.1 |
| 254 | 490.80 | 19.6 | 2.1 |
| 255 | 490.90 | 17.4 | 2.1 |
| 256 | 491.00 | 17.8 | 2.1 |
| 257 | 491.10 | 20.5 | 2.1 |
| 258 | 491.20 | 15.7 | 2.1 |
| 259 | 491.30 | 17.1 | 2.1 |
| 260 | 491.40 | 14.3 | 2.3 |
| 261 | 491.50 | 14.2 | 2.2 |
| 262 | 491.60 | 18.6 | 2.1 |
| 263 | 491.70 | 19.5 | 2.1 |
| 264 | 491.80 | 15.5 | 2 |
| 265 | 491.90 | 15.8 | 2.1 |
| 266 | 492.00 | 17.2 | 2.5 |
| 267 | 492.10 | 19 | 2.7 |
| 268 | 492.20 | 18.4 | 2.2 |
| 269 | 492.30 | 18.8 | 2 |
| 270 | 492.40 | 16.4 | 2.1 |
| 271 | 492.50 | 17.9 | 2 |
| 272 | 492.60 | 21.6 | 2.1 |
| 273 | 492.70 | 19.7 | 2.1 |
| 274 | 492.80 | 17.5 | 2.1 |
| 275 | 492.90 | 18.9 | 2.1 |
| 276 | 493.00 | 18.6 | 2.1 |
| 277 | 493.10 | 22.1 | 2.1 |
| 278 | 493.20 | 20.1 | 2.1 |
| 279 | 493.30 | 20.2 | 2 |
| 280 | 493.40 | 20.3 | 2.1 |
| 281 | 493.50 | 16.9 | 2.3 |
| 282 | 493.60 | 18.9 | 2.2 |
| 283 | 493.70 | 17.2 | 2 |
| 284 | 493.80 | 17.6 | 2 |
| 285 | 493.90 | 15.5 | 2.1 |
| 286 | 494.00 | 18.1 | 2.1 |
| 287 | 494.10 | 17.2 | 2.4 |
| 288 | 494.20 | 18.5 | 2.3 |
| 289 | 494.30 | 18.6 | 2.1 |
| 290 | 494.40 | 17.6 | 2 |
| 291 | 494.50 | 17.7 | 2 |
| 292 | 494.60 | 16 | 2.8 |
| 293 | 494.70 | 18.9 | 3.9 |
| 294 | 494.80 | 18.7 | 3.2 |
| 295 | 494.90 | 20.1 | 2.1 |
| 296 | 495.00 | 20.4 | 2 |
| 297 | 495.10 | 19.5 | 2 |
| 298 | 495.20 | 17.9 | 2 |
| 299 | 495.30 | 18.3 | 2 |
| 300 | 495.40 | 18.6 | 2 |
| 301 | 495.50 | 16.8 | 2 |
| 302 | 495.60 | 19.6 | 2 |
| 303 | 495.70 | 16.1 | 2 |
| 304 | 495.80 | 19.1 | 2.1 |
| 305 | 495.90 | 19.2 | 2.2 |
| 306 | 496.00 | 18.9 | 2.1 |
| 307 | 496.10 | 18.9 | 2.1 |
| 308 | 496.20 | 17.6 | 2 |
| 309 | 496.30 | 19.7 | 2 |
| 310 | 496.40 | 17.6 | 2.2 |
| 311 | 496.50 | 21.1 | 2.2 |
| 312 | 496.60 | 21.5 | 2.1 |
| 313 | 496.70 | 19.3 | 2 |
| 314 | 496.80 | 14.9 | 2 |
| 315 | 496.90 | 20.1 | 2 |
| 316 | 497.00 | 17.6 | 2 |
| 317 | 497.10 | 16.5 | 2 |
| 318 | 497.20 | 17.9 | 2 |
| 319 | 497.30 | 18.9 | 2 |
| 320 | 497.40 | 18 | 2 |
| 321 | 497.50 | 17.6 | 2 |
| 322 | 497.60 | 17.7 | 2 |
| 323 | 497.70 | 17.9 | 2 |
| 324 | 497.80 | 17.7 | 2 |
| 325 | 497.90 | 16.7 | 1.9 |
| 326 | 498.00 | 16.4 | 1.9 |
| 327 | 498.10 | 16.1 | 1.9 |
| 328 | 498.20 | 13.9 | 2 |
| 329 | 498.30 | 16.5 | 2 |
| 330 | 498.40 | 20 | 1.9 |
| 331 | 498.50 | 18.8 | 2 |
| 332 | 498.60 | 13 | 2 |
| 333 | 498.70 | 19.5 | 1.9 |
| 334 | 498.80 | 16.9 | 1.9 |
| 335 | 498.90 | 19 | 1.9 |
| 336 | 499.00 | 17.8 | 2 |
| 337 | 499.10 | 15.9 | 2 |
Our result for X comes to 0.48 nm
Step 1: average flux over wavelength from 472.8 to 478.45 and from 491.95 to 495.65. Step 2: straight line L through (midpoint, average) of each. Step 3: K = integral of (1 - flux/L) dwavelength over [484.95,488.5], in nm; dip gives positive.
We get 0.52 nm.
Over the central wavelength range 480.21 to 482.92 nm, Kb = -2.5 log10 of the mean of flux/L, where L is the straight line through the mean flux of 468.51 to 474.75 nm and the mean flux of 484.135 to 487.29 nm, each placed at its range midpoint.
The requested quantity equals -0.12 mag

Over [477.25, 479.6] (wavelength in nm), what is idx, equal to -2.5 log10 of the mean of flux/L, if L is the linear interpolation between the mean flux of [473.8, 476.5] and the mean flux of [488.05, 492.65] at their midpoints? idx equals 0.043 mag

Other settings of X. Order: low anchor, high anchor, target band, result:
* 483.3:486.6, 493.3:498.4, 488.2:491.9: -0.31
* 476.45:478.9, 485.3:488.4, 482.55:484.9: -0.18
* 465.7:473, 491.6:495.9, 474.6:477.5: -0.18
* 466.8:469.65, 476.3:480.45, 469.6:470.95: 0.06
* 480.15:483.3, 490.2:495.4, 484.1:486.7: 0.33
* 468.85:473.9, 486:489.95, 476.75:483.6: -0.45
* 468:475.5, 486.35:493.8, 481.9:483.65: -0.08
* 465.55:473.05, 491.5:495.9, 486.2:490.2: 0.12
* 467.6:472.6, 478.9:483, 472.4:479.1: -0.33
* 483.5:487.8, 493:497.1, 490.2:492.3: -0.02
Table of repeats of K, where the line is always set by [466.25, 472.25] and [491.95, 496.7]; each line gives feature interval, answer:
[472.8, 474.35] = -0.14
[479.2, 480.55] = -0.04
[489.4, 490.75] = -0.14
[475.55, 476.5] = -0.01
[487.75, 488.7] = 0.12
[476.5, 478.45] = -0.06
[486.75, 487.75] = 0.11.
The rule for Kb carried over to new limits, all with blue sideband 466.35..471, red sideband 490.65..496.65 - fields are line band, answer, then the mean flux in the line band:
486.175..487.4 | 0.15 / 15.6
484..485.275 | 0.06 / 16.8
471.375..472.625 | 0.01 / 16.7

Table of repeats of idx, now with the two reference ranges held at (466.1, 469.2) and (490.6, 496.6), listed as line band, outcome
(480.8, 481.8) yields -0.01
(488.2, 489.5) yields 0.02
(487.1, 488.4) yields 0.11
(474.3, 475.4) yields -0.12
